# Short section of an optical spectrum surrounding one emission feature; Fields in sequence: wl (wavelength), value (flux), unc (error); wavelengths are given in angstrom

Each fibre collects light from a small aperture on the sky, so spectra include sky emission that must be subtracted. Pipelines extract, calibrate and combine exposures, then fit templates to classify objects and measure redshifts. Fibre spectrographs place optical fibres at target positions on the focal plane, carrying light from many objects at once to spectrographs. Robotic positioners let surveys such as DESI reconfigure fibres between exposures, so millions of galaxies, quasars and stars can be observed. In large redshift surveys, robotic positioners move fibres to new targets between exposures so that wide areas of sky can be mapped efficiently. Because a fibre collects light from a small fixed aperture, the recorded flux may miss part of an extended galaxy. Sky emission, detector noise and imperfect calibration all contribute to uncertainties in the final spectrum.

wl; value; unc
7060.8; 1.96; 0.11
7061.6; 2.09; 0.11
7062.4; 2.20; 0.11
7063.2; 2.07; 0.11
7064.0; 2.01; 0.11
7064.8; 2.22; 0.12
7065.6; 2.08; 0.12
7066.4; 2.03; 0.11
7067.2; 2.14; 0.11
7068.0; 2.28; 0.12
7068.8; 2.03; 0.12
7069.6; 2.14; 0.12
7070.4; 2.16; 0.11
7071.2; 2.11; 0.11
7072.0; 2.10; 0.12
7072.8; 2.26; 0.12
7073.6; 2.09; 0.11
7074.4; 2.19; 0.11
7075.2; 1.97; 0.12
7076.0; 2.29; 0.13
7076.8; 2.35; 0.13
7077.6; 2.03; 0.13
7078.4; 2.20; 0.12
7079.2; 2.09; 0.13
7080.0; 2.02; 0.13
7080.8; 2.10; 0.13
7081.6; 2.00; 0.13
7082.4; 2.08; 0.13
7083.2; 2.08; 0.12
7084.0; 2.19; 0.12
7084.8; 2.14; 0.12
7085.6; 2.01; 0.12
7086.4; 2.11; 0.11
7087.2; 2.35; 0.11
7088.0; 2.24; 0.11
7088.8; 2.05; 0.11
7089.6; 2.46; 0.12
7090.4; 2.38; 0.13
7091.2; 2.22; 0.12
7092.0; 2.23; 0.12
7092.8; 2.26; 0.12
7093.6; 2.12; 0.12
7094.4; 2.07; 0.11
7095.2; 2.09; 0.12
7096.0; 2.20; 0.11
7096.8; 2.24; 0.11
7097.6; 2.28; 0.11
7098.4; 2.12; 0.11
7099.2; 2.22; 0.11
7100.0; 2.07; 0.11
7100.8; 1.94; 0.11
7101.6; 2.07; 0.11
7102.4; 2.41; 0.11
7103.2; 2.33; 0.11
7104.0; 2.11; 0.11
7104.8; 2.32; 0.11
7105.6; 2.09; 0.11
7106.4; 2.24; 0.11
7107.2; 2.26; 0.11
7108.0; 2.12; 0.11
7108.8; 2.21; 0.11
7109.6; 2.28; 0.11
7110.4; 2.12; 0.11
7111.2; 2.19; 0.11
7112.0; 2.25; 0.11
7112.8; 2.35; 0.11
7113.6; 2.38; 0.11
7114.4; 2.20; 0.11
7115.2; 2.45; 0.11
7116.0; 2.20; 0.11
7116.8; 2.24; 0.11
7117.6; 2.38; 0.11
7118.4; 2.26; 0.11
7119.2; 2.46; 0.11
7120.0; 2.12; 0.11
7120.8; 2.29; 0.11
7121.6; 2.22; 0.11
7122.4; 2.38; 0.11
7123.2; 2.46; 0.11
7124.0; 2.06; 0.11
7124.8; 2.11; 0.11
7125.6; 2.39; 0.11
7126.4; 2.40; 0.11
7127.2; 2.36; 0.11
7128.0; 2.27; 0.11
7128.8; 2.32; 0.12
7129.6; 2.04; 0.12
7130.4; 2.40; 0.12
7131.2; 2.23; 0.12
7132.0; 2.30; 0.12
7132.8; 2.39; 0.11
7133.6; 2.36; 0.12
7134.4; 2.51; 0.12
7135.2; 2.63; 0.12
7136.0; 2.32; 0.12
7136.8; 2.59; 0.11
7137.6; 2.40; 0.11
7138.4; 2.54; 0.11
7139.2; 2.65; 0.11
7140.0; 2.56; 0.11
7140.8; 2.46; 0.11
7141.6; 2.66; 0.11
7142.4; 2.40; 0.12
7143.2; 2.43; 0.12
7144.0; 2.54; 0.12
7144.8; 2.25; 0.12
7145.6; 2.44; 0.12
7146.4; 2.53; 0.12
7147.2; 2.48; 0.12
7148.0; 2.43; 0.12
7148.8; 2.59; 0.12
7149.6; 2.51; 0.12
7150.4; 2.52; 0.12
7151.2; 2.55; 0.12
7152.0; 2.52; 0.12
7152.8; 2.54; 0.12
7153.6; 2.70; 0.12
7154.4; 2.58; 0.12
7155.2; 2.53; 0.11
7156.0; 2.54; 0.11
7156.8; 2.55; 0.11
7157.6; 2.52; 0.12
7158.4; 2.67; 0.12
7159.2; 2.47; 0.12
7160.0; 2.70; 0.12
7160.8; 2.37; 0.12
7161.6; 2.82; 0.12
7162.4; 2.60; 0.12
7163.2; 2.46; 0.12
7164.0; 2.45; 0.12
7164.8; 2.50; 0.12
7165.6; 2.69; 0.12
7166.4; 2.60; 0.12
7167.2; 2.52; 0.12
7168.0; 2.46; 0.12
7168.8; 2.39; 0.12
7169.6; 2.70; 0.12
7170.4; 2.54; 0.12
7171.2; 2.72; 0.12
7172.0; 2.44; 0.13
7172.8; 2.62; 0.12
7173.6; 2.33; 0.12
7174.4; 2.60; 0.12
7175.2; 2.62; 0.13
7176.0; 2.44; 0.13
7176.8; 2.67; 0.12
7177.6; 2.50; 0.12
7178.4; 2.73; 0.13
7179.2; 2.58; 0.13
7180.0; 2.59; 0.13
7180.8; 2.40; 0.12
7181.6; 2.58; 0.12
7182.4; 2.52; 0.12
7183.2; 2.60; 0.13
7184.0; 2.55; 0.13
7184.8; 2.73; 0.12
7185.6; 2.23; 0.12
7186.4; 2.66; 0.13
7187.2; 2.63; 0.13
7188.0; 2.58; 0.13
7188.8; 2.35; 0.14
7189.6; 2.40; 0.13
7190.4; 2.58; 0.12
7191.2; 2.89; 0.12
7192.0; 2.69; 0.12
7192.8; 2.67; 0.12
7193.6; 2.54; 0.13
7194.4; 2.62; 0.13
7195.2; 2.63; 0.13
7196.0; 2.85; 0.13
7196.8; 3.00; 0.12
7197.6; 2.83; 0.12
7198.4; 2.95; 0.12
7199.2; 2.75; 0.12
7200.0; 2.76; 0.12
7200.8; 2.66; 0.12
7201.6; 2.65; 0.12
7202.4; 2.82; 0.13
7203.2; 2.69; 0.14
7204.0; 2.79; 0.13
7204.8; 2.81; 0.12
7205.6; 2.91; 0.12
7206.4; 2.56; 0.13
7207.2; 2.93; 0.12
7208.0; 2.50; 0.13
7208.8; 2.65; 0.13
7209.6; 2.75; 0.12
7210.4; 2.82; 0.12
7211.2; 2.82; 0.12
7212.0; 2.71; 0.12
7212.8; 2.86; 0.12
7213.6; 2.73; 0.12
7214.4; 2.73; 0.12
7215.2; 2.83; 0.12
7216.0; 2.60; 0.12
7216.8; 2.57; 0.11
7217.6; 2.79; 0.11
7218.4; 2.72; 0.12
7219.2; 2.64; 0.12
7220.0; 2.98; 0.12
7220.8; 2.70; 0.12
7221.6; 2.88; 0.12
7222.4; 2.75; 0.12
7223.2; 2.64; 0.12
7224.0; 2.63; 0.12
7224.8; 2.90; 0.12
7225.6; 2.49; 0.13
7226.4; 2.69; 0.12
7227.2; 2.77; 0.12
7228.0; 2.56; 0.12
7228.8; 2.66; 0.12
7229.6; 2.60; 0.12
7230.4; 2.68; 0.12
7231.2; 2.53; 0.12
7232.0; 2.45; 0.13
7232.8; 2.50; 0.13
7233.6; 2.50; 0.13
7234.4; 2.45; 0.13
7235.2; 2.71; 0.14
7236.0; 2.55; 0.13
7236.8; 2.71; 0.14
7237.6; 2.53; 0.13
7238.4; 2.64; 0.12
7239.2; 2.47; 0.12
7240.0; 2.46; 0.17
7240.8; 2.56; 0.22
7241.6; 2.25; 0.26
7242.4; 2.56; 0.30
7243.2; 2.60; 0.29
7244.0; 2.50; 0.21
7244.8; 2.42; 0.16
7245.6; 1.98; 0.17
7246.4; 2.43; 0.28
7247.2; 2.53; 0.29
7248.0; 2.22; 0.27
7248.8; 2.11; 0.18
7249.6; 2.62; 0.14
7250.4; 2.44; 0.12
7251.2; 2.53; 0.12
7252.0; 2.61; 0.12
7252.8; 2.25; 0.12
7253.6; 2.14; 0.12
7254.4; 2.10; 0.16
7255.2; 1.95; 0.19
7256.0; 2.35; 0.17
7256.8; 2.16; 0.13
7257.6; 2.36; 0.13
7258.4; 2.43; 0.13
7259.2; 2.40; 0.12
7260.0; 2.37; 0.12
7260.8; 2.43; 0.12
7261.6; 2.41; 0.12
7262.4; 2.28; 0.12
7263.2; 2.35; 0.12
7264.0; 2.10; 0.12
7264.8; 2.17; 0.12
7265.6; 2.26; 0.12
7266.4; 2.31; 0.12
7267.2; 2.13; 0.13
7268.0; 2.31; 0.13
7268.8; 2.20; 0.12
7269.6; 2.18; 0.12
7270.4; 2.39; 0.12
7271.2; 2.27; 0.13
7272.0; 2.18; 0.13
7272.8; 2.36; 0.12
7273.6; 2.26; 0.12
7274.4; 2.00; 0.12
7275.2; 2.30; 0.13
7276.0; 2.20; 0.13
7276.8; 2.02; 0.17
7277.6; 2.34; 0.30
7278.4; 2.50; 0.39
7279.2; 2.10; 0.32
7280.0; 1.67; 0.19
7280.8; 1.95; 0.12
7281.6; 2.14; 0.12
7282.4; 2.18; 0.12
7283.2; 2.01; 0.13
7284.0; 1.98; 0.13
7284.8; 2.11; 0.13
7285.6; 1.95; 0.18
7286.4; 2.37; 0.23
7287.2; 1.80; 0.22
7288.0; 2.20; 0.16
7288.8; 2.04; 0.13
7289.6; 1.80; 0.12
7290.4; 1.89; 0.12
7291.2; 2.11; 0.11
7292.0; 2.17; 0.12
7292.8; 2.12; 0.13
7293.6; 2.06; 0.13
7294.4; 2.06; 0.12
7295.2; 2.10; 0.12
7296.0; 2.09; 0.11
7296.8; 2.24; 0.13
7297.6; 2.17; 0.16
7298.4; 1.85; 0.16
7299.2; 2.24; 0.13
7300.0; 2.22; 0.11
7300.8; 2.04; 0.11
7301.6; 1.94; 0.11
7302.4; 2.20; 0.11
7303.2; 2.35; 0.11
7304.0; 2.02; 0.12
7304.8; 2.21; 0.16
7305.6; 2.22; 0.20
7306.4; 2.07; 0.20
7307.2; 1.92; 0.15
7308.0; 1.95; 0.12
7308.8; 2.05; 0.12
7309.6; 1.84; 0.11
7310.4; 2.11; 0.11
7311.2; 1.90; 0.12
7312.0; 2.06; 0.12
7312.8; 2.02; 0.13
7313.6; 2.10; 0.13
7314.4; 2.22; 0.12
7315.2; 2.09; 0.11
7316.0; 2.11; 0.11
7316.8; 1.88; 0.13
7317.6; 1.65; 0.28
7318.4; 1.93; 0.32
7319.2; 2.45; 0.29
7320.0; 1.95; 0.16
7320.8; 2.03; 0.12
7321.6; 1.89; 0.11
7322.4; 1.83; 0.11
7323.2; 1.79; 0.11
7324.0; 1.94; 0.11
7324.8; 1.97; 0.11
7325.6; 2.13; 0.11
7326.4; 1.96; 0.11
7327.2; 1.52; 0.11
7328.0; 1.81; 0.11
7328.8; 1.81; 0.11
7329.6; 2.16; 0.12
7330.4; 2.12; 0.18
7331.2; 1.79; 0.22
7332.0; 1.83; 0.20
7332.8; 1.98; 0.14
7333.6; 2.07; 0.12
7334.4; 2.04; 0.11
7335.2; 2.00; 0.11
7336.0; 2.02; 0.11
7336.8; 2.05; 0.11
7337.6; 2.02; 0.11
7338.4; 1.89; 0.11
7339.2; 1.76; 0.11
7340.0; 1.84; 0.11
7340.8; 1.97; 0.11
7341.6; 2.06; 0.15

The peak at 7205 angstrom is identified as C III] 1909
